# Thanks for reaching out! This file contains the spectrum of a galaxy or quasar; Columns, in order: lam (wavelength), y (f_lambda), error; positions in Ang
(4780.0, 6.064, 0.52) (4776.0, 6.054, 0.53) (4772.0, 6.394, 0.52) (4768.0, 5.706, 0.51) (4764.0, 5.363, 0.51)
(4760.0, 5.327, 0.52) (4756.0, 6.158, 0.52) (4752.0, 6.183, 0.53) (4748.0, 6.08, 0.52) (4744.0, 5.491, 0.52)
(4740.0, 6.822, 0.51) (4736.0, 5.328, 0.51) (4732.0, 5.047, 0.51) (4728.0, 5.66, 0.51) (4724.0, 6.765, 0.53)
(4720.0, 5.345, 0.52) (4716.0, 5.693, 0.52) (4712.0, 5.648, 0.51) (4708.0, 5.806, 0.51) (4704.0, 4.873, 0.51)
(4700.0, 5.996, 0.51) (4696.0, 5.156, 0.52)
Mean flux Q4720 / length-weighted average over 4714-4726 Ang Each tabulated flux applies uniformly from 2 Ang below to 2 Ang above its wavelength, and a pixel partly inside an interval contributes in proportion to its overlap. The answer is 5.93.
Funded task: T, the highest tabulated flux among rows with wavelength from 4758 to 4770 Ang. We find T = 5.706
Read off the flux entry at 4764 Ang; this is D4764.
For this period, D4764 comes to 5.363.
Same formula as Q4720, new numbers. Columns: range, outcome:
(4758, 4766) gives 5.35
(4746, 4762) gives 5.94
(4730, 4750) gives 5.75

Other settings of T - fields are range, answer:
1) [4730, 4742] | 6.822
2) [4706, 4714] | 5.806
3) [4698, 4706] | 5.996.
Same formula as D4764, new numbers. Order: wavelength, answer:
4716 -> 5.693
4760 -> 5.327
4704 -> 4.873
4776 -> 6.054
